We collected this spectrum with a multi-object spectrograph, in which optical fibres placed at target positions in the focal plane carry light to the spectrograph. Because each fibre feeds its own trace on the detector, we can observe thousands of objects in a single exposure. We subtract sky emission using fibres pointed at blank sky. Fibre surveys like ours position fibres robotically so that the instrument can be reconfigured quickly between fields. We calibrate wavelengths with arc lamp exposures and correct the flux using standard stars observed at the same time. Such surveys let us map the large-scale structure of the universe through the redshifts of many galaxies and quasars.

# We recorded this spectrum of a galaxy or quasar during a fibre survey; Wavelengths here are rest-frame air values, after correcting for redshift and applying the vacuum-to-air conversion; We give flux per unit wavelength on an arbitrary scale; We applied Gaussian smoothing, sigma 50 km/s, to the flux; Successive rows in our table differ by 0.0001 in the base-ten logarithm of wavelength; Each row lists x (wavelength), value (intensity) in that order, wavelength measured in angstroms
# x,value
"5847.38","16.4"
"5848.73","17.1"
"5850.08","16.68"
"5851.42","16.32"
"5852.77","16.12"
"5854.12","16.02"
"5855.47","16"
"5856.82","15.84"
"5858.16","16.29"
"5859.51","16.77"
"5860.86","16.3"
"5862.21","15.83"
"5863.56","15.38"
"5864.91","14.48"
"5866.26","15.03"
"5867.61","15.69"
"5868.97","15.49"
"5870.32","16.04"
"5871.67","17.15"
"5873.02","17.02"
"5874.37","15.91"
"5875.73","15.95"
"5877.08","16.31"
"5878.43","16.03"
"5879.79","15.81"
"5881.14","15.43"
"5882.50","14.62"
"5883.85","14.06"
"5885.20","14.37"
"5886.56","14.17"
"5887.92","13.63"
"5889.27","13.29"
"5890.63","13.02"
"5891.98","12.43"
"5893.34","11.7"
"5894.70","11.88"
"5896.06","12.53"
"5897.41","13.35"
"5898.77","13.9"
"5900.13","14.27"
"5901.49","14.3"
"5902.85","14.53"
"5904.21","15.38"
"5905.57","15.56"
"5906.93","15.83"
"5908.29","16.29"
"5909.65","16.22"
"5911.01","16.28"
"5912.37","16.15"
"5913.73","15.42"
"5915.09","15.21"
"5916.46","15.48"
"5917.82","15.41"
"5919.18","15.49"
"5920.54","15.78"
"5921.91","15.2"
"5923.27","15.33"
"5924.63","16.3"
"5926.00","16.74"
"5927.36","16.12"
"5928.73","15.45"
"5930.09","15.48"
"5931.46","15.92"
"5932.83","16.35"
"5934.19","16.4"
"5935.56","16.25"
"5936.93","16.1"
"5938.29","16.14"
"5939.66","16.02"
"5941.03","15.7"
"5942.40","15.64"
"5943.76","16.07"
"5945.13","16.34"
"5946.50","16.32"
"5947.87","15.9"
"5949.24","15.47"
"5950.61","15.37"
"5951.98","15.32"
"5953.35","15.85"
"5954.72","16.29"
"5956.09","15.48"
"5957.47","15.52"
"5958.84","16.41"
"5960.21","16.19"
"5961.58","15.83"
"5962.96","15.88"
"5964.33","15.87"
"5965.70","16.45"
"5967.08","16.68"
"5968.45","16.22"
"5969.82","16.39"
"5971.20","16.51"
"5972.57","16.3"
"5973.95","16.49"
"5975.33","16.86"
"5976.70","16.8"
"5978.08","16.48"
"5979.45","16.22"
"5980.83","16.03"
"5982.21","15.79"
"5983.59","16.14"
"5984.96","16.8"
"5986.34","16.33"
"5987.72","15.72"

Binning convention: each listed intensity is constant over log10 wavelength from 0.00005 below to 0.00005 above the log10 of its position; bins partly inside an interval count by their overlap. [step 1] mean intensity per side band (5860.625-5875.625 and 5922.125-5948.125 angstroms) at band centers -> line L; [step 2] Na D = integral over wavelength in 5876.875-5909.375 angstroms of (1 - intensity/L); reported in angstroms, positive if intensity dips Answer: 3.3 angstroms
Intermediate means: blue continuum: 15.8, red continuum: 16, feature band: 14.3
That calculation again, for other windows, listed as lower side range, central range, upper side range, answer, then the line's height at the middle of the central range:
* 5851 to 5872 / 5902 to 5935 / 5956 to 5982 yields 0.7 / 16.1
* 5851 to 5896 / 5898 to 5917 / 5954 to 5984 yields 0.2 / 15.5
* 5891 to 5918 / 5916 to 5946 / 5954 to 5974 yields -1.2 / 15.3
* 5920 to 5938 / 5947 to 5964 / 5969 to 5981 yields 0.5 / 16.3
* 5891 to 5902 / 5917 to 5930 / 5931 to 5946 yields -0.6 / 15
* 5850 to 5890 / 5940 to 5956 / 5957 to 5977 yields 0.3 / 16.2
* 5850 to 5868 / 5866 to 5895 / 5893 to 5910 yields 0.6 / 15.1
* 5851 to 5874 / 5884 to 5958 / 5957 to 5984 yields 4.3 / 16.1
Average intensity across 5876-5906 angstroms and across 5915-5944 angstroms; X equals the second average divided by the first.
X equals 1.12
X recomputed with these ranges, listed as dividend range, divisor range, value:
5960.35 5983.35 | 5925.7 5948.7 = 1.02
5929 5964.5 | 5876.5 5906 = 1.13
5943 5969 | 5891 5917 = 1.10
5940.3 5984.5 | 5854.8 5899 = 1.08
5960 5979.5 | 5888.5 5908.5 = 1.18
